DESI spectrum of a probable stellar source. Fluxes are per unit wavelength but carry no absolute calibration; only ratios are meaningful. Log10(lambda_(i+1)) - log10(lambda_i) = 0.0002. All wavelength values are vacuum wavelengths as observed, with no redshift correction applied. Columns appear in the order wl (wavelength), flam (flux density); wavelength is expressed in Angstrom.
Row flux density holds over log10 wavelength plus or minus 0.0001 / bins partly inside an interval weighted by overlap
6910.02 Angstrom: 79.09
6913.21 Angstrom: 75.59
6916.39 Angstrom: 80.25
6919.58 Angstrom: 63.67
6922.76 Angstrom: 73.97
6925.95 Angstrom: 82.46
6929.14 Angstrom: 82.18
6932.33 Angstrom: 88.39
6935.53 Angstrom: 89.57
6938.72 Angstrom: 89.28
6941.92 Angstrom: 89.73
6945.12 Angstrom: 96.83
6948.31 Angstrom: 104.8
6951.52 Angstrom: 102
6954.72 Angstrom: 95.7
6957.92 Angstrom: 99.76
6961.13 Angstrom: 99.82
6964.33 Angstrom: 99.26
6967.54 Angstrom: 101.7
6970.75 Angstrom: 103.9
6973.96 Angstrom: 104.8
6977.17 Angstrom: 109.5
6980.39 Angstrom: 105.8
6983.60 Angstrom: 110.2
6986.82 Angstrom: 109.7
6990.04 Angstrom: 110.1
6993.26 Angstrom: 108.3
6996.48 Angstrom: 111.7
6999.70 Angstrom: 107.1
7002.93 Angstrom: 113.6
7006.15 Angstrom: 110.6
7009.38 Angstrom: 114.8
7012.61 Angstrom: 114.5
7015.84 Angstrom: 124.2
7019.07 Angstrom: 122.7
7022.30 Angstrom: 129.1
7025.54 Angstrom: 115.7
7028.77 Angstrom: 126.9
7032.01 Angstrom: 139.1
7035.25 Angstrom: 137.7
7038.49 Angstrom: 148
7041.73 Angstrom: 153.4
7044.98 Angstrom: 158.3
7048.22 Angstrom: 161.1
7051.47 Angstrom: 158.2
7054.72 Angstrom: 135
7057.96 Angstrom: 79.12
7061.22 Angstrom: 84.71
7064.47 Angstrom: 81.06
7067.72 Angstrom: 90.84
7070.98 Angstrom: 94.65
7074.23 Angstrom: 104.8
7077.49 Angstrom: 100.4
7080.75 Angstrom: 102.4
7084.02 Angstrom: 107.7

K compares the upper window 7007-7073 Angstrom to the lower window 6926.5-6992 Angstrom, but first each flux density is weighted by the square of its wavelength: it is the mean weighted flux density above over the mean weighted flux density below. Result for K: 1.27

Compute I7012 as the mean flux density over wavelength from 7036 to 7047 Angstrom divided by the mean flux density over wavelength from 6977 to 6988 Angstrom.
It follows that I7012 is 1.40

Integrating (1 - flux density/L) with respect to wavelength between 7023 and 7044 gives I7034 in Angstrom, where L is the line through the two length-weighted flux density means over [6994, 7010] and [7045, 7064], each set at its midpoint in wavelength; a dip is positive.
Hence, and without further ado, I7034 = -3.21 Angstrom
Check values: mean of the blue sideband 111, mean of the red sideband 124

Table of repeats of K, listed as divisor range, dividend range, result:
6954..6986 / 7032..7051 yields 1.49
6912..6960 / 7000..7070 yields 1.44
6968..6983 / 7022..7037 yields 1.24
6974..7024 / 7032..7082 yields 1.08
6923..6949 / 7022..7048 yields 1.62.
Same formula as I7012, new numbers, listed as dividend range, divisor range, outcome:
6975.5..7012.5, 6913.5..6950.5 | 1.29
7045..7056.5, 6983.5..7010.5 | 1.37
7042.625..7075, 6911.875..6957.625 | 1.33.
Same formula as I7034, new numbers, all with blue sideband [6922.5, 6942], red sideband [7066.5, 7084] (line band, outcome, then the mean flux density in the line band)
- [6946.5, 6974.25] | -4.0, 101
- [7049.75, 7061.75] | -2.4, 117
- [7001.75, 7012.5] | -2.4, 113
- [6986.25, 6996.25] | -2.0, 110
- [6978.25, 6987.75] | -1.9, 108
